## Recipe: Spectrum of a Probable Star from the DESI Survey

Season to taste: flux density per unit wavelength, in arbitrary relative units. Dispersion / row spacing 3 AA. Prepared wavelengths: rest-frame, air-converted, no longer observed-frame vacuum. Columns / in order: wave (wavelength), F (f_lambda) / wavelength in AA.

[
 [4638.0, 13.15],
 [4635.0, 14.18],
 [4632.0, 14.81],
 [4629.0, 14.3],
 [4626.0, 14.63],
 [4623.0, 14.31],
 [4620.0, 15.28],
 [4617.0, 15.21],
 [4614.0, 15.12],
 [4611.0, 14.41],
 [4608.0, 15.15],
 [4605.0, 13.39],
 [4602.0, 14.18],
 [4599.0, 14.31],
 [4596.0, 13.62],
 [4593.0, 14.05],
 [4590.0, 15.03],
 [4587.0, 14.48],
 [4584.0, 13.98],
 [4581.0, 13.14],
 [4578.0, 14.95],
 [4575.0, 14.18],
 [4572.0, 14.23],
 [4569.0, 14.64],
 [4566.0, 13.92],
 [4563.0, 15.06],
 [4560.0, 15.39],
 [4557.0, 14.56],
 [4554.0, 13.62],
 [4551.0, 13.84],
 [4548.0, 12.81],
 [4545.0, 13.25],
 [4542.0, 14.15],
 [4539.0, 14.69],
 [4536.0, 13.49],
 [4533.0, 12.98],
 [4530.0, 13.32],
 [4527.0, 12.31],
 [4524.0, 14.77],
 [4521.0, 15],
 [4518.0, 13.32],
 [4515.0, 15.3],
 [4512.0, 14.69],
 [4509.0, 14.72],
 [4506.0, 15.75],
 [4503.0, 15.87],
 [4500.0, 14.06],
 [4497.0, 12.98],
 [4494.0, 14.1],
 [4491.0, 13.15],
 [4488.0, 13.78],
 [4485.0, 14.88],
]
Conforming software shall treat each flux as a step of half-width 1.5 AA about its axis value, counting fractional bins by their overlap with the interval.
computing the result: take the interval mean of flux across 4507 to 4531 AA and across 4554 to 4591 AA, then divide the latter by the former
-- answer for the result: 1.01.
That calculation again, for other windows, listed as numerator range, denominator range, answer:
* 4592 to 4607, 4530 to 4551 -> 1.03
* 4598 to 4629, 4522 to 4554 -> 1.07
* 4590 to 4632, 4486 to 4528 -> 1.01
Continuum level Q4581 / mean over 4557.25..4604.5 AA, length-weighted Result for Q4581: 14.3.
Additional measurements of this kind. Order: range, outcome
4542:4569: 14.1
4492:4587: 14.2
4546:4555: 13.4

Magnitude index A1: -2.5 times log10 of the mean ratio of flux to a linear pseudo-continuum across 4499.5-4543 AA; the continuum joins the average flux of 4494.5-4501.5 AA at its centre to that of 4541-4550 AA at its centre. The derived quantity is -0.063 mag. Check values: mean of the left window 13.6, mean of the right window 13.4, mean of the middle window 14.3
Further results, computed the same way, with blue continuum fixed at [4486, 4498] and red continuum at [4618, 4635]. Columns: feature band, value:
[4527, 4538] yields 0.06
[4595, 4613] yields 0.02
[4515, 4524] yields -0.05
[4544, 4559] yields 0.03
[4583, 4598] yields 0.01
